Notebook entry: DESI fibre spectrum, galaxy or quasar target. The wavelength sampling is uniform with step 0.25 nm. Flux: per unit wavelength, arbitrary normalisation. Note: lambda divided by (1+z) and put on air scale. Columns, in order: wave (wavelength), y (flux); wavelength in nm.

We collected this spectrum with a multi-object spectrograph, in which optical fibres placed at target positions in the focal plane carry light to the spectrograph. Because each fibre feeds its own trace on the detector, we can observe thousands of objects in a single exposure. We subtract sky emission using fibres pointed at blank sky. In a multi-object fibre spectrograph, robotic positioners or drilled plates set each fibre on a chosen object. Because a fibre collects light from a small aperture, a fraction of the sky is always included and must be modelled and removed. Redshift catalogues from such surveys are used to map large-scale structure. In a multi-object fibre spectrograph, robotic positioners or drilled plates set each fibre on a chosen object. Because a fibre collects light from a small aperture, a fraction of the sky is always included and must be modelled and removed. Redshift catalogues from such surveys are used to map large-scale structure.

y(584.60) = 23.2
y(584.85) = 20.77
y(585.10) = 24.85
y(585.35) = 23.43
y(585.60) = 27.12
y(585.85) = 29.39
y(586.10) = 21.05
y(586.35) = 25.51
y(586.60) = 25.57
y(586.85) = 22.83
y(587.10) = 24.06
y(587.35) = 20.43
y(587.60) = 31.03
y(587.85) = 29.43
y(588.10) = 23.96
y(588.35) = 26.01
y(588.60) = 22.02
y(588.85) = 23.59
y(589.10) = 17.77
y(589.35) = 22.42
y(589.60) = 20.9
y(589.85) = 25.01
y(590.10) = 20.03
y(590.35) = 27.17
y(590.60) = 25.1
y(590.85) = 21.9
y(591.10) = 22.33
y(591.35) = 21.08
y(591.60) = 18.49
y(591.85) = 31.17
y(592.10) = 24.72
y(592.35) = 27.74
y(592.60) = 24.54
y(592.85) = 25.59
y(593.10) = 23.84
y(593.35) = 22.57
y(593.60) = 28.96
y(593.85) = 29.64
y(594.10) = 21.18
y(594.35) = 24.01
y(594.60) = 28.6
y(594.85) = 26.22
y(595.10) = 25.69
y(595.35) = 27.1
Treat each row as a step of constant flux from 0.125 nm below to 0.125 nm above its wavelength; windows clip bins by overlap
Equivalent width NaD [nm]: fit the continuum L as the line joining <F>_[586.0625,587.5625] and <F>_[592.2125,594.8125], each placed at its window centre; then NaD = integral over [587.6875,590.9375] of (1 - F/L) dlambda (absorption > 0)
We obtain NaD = 0.121 nm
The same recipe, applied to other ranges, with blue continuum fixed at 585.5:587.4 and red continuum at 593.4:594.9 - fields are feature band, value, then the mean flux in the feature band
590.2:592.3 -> 0.13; 24.1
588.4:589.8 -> 0.19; 21.8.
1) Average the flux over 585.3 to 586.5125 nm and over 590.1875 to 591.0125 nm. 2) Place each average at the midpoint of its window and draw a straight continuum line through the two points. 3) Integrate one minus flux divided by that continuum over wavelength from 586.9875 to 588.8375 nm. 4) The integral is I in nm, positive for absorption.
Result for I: -0.01 nm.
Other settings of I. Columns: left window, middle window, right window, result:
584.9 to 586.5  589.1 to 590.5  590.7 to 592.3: 0.08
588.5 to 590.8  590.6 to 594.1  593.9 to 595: -0.07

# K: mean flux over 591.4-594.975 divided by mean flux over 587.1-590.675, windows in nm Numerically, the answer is 1.1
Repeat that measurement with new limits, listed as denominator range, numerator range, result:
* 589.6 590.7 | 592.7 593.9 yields 1.08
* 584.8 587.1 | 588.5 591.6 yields 0.91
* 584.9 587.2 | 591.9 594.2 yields 1.04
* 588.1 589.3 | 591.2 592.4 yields 1.08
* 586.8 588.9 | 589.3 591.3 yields 0.92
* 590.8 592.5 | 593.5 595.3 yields 1.10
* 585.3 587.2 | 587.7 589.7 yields 0.94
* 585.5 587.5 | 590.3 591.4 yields 0.95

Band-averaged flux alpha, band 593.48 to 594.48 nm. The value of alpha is 25.9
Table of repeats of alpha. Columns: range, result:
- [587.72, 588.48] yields 26.5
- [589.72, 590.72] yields 24.3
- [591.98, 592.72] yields 25.7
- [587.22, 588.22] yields 26.2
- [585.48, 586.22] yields 25.9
